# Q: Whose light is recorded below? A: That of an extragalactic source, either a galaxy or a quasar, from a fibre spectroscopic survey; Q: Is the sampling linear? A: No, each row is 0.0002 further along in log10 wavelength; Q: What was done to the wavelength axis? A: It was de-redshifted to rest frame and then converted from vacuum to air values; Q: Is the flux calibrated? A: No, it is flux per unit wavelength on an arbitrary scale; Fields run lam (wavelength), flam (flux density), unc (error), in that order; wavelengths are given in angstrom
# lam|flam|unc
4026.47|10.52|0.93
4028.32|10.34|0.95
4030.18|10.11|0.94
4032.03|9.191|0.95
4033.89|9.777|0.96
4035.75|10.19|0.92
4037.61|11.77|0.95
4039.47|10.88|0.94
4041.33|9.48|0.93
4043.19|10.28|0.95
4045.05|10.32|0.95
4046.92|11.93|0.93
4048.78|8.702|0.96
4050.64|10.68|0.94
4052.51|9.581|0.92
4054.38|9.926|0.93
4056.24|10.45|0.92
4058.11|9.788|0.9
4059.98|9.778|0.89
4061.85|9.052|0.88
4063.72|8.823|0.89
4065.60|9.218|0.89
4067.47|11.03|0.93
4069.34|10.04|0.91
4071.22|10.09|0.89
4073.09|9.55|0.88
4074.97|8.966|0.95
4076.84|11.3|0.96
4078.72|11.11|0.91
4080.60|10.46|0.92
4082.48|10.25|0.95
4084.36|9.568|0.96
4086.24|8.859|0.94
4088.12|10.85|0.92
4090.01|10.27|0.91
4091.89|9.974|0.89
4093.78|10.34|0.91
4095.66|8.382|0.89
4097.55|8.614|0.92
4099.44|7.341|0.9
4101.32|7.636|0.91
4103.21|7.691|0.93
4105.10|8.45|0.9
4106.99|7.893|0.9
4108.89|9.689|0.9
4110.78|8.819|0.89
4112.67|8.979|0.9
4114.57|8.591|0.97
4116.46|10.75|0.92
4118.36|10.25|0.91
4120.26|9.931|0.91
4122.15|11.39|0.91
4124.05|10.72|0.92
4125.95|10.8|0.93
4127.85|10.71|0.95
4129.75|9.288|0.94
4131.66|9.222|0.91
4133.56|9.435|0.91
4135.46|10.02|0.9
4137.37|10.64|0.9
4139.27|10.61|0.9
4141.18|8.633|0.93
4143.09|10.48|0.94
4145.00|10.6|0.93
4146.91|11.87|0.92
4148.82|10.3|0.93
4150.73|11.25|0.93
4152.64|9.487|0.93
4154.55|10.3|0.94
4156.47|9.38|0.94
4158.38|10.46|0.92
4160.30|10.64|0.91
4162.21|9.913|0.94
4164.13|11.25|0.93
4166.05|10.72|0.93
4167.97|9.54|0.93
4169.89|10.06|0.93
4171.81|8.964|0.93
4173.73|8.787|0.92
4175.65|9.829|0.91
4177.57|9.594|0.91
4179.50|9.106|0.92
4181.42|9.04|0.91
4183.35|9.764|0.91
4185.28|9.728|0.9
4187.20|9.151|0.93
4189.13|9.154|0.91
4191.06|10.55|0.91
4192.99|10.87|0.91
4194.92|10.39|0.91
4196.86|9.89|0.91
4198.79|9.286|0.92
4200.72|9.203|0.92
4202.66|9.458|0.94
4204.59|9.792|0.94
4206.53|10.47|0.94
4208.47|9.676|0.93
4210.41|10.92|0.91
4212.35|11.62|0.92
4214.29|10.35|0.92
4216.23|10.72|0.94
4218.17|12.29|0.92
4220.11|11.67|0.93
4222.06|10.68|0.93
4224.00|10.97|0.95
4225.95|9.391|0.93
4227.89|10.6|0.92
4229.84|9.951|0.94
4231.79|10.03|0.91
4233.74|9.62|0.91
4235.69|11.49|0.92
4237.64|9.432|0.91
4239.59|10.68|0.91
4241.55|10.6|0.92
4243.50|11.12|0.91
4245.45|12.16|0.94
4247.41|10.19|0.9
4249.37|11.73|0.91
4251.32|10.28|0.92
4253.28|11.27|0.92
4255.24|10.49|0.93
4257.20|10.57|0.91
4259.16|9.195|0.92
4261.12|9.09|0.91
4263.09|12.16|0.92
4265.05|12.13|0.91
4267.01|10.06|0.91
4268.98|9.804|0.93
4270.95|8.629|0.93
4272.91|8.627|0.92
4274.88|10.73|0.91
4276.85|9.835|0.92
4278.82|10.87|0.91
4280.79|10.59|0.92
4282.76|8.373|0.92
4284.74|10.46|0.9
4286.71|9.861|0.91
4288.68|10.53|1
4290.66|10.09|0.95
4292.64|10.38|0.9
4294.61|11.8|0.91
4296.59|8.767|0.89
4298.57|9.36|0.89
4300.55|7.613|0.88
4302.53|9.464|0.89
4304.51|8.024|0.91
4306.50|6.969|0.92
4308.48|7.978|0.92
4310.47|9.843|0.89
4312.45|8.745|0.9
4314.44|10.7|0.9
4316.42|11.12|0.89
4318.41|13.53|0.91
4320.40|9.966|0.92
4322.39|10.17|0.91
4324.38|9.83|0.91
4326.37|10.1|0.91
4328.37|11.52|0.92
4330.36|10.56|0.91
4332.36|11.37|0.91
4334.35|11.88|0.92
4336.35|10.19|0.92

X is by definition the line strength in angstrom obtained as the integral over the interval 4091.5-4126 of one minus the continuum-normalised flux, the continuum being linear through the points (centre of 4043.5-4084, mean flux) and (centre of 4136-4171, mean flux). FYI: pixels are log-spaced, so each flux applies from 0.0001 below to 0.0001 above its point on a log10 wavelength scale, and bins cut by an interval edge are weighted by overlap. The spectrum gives 3.3 angstrom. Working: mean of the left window 10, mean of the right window 10.3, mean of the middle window 9.23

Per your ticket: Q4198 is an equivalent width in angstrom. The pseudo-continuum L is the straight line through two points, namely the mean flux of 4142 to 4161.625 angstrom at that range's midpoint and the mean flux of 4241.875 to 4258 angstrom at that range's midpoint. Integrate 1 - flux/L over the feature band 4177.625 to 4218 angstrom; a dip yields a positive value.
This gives 2.6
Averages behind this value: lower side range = 10.5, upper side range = 11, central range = 10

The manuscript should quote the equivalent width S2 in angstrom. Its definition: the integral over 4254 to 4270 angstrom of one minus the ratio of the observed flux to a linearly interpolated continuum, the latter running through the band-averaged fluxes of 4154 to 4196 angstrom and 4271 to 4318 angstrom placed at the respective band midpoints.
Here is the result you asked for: -1.2 angstrom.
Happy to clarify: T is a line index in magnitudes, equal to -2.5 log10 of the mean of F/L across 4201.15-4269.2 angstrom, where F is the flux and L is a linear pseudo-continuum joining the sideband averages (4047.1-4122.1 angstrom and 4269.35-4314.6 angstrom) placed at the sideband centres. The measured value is -0.118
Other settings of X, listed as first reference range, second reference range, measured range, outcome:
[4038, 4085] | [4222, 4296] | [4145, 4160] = -0.4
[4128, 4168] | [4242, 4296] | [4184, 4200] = 0.7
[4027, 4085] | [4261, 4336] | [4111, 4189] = 0.7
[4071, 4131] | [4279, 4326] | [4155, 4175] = -0.7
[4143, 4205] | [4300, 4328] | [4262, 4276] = -0.8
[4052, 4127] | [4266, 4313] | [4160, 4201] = -1.0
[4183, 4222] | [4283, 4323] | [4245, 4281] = -1.7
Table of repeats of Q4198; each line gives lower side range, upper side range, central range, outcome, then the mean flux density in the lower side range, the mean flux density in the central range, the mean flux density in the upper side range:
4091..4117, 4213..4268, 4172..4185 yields 0.6 angstrom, 8.76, 9.35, 10.7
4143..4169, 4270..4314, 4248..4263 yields -1.2 angstrom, 10.4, 10.5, 9.45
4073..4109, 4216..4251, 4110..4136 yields -0.7 angstrom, 9.34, 9.93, 10.7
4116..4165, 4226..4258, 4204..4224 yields -0.6 angstrom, 10.3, 10.8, 10.6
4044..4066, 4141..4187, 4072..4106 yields 1.7 angstrom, 9.87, 9.43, 10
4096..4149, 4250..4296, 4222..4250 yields -1.3 angstrom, 9.6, 10.6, 10.3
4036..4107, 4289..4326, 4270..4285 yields 0.0 angstrom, 9.75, 9.73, 9.71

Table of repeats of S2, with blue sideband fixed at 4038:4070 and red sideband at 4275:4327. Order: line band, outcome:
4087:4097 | 0.11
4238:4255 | -1.82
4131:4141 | 0.06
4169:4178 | 0.45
